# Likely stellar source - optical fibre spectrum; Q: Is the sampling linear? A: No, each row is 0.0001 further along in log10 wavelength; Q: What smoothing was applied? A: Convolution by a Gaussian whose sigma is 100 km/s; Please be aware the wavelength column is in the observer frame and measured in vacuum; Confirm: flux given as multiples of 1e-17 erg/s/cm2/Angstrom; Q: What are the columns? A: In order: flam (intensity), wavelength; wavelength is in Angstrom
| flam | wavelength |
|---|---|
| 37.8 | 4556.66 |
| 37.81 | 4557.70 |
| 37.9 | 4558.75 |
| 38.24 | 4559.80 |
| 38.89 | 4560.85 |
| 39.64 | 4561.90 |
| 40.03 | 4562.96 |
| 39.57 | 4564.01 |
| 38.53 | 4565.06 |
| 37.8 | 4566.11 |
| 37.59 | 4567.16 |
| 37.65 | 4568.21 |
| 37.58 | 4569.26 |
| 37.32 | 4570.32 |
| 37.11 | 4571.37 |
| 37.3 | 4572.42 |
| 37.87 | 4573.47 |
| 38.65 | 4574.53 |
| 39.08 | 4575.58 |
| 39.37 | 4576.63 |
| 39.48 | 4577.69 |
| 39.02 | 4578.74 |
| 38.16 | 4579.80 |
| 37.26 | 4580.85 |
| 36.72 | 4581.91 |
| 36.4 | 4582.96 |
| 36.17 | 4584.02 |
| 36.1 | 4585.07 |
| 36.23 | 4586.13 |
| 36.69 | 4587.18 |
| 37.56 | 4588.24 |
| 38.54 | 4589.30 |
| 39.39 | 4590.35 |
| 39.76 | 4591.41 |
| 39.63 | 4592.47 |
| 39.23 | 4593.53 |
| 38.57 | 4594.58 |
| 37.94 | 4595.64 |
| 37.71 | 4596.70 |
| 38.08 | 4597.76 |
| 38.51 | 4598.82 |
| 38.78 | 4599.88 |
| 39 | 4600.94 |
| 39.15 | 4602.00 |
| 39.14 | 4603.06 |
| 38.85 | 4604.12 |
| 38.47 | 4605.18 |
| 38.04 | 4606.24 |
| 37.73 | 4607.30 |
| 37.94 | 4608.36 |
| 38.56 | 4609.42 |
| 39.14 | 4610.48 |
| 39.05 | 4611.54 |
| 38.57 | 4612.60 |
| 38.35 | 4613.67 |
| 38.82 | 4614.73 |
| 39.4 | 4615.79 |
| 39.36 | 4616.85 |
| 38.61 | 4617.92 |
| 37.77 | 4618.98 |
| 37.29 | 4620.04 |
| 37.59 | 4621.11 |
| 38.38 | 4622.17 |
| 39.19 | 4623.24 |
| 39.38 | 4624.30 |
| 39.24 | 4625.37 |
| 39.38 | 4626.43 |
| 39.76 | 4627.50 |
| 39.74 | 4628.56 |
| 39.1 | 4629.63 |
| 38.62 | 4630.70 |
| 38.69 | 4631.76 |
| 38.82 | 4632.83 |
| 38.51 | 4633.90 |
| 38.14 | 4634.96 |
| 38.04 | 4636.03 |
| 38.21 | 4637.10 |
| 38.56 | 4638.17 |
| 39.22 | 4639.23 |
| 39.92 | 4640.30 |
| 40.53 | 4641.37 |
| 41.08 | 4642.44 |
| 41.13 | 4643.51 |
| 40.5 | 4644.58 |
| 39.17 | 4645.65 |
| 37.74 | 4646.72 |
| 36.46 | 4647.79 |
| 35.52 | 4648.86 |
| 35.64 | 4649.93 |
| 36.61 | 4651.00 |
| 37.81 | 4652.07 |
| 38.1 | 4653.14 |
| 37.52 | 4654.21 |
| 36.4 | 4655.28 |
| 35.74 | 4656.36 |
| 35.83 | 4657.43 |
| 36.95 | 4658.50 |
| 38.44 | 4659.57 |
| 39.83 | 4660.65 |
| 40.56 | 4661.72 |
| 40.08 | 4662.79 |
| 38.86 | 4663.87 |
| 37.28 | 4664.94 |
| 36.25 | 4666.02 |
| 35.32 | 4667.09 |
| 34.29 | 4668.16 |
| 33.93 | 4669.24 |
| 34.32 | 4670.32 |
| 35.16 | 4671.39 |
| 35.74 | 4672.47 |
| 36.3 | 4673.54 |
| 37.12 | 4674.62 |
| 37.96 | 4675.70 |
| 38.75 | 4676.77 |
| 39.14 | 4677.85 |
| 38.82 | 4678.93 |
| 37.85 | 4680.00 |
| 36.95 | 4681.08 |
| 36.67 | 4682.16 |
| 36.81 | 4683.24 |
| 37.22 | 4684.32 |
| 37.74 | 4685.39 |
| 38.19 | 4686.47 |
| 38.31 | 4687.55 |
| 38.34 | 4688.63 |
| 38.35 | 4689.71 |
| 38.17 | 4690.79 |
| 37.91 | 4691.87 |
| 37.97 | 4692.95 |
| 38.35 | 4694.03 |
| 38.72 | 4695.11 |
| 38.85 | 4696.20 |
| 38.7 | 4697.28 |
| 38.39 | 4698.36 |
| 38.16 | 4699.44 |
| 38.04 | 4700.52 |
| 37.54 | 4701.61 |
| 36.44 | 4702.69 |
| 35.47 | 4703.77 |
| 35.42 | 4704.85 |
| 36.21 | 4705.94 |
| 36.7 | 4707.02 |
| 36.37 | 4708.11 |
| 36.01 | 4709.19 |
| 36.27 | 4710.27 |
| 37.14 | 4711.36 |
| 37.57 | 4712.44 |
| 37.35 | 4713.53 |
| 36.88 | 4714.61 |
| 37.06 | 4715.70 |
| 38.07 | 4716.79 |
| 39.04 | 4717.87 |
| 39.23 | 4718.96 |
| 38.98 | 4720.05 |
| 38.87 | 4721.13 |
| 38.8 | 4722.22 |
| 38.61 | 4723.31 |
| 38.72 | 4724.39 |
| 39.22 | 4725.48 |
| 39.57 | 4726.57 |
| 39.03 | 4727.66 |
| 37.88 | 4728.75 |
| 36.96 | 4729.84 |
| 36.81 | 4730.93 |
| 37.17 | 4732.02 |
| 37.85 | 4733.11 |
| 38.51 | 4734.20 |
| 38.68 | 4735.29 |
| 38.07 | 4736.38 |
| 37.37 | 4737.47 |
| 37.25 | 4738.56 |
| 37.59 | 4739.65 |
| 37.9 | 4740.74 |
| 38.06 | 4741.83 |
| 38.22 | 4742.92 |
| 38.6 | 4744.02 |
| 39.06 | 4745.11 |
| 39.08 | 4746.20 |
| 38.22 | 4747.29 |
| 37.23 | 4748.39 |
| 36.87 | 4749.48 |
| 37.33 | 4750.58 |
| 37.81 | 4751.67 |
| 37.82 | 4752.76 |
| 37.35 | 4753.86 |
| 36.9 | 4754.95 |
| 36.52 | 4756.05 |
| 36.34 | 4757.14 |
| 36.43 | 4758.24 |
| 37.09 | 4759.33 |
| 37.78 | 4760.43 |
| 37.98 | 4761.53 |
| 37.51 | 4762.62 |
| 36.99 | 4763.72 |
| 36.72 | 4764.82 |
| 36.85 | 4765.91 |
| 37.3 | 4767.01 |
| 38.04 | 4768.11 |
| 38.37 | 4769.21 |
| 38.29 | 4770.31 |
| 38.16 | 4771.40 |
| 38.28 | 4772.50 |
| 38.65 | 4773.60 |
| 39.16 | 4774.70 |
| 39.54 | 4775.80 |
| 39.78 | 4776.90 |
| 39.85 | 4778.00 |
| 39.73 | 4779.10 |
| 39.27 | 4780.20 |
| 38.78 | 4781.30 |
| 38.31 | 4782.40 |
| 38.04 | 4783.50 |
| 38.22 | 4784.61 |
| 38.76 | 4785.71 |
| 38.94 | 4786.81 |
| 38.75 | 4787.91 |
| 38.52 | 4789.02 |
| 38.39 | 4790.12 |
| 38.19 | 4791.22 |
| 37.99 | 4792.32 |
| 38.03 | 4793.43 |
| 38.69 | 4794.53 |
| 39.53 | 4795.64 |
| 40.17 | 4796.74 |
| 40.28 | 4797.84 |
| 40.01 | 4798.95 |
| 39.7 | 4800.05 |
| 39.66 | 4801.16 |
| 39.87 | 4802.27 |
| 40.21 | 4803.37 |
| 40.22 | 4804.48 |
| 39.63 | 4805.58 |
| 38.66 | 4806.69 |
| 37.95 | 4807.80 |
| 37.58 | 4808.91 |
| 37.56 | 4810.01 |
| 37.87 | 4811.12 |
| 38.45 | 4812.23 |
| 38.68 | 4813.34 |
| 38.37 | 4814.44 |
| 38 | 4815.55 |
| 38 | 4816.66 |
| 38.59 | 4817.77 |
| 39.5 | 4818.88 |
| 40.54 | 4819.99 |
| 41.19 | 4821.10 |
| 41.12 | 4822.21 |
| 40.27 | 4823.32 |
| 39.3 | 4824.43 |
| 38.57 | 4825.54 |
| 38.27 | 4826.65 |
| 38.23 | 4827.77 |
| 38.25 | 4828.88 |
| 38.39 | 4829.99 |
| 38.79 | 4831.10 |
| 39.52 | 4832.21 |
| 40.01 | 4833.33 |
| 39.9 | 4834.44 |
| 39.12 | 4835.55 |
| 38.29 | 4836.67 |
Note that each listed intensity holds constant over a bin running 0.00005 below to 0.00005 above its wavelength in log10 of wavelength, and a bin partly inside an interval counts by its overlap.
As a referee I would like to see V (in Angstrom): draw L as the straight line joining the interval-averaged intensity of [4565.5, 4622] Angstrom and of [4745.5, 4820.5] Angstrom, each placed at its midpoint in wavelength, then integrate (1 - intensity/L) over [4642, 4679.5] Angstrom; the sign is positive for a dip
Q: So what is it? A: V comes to 0.8 Angstrom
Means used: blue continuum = 38.2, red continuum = 38.4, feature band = 37.4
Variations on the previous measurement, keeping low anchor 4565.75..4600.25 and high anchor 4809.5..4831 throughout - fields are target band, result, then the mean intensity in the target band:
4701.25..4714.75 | 0.67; 36.6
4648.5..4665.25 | 0.29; 37.6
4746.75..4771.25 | 0.82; 37.4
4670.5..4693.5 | 0.49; 37.6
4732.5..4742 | 0.16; 37.9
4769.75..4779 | -0.07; 39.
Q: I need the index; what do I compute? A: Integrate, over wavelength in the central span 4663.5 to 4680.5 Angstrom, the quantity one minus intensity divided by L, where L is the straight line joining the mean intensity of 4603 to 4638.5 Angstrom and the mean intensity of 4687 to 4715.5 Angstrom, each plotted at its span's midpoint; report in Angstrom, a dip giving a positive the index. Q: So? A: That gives 0.5 Angstrom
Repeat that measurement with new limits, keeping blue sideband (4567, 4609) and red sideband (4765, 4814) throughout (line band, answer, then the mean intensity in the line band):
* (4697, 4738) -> 0.88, 37.7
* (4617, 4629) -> -0.17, 38.8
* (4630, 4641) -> -0.13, 38.7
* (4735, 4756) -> 0.44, 37.8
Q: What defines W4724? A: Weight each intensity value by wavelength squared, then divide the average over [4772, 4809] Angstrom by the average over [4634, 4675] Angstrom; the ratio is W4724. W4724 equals 1.1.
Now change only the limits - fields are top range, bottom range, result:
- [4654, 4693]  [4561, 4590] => 1.03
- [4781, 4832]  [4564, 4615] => 1.12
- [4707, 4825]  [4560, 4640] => 1.07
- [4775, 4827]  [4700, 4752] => 1.07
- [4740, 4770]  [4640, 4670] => 1.04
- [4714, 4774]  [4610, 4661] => 1.03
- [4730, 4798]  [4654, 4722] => 1.05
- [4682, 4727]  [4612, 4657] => 1.01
